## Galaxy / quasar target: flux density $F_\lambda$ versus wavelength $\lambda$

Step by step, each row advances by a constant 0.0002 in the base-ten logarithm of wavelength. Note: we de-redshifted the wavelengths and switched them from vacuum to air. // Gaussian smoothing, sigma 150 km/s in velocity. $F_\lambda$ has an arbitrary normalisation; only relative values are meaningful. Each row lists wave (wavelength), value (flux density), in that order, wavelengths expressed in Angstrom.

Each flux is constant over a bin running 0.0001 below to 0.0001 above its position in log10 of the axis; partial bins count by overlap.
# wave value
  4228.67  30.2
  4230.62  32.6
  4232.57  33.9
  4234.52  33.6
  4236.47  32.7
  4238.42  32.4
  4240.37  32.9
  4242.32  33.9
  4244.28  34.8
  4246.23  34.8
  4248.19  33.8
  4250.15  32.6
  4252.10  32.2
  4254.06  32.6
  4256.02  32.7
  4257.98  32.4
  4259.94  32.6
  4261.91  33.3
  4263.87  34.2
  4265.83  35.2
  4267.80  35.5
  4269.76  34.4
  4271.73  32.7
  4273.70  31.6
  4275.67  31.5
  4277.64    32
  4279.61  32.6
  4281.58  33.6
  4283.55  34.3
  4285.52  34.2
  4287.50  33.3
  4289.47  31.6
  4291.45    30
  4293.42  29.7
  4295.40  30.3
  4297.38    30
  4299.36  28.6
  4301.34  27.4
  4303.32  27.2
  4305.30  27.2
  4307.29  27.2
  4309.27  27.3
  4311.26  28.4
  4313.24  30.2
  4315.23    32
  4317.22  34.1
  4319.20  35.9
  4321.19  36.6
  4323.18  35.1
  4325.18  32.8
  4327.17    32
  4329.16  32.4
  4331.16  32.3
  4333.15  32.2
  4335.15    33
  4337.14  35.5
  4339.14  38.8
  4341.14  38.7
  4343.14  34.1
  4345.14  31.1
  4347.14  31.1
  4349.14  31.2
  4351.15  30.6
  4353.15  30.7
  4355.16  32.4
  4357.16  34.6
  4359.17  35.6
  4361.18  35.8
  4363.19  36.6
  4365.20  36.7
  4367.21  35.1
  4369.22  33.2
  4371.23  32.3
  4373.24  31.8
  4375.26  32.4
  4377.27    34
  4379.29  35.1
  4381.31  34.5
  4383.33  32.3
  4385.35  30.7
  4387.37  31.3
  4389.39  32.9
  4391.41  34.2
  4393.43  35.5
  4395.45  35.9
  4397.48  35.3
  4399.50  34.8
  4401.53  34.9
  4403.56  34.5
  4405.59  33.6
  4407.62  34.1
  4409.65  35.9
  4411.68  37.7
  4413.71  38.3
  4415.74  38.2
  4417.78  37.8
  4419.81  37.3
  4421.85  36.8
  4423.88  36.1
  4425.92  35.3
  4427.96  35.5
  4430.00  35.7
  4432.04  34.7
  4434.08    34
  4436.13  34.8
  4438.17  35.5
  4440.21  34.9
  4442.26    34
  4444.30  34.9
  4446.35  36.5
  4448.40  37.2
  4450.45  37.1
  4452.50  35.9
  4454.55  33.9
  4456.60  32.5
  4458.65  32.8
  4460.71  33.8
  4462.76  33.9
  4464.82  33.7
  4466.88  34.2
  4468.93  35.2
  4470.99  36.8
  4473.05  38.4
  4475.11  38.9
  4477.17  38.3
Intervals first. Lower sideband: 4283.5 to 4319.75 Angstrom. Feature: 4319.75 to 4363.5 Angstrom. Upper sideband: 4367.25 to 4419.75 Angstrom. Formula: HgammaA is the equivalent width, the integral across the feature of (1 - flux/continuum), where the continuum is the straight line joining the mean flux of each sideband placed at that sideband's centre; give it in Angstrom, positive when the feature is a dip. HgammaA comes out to -2.2 Angstrom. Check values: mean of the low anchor 30.3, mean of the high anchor 34.5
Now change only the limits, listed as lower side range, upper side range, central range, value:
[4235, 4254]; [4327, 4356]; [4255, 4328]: 2.9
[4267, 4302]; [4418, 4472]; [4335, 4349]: -0.6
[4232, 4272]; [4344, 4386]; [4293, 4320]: 3.0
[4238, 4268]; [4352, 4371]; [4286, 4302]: 1.7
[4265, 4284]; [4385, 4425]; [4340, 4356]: 0.9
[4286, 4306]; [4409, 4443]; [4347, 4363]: -0.2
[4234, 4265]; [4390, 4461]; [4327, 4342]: -0.1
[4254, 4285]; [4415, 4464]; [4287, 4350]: 3.8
